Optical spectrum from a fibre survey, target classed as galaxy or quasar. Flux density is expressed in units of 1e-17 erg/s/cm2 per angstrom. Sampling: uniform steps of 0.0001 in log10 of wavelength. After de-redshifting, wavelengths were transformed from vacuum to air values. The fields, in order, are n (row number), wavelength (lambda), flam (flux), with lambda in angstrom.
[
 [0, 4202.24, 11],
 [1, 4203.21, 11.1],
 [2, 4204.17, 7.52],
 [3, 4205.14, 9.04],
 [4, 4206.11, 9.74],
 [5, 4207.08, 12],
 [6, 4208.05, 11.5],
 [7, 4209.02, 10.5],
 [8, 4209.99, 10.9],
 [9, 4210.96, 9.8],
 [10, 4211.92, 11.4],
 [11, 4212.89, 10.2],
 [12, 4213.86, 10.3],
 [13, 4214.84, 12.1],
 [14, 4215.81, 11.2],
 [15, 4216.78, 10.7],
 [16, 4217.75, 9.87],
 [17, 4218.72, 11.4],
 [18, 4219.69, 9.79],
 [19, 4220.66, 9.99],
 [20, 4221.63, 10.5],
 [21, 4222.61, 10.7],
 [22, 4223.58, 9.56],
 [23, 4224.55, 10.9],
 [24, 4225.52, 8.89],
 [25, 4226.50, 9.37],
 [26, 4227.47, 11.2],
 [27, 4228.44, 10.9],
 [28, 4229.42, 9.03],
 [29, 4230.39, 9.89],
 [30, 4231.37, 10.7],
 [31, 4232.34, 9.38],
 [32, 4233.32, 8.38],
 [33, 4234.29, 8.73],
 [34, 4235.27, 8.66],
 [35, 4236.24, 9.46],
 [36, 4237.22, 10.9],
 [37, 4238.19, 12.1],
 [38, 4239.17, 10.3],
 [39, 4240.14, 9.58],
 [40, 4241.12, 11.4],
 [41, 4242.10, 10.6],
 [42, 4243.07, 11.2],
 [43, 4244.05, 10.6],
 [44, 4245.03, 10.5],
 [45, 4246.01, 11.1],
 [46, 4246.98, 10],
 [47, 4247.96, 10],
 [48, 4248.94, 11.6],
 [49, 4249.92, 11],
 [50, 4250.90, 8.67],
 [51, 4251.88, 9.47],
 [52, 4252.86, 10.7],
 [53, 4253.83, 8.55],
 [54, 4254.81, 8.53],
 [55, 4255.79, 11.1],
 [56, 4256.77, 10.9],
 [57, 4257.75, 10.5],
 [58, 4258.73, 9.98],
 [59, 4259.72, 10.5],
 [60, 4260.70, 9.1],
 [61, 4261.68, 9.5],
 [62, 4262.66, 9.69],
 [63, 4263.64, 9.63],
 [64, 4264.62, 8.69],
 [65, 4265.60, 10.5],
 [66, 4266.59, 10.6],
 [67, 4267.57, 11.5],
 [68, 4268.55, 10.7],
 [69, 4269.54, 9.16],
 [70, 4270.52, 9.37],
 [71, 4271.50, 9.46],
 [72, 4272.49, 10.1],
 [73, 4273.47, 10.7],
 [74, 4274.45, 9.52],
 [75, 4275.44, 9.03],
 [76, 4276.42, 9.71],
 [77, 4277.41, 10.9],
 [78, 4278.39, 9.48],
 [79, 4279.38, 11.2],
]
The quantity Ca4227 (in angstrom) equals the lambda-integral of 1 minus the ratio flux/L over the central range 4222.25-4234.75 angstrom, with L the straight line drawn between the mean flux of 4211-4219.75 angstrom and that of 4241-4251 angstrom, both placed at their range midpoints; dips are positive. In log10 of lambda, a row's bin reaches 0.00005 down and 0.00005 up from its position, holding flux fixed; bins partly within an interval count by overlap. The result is 1.06 angstrom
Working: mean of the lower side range 10.8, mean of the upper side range 10.6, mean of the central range 9.81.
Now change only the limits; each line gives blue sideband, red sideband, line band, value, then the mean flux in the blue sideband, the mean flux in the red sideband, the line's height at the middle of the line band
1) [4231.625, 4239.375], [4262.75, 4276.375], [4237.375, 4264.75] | -1.1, 9.75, 9.91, 9.82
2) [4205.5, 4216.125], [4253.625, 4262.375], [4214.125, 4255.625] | 0.6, 10.8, 9.88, 10.4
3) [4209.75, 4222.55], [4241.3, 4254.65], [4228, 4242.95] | 0.6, 10.6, 10.3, 10.4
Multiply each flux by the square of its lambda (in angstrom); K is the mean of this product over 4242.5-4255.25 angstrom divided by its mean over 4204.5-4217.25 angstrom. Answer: 0.97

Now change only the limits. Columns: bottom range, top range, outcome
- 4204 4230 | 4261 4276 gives 0.98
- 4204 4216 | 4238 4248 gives 1.03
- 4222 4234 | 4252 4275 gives 1.02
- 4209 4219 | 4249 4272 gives 0.94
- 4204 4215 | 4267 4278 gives 0.99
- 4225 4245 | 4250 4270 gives 1.00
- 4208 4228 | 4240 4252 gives 1.01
